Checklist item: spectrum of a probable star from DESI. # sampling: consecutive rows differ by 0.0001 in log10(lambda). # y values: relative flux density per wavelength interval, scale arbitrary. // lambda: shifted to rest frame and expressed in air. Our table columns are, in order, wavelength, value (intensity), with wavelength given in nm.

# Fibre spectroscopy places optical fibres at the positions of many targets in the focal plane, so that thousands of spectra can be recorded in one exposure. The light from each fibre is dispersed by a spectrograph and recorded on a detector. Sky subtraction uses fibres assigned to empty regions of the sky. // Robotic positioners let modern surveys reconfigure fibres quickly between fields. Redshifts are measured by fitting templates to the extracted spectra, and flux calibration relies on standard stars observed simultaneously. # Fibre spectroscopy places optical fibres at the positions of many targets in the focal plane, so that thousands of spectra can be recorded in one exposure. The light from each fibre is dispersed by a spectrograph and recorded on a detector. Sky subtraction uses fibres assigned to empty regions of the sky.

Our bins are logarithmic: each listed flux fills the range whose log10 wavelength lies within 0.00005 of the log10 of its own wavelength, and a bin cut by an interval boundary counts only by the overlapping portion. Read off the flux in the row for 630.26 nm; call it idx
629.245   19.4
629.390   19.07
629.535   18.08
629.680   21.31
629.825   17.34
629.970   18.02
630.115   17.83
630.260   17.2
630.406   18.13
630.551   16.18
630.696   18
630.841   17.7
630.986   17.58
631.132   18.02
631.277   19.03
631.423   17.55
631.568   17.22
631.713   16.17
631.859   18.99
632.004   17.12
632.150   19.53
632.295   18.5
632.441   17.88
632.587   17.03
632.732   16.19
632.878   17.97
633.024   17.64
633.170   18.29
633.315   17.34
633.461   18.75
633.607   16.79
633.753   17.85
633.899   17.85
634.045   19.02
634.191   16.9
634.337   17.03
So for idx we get 17.2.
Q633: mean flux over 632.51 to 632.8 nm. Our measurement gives 16.7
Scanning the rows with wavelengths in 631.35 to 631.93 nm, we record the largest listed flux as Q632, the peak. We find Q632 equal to 18.99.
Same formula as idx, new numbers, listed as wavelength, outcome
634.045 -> 19.02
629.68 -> 21.31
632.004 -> 17.12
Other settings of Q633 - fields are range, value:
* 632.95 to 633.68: 17.8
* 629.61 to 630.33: 18.3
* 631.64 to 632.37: 18.1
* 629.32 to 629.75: 19.5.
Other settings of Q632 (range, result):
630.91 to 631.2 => 18.02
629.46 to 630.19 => 21.31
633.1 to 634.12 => 19.02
